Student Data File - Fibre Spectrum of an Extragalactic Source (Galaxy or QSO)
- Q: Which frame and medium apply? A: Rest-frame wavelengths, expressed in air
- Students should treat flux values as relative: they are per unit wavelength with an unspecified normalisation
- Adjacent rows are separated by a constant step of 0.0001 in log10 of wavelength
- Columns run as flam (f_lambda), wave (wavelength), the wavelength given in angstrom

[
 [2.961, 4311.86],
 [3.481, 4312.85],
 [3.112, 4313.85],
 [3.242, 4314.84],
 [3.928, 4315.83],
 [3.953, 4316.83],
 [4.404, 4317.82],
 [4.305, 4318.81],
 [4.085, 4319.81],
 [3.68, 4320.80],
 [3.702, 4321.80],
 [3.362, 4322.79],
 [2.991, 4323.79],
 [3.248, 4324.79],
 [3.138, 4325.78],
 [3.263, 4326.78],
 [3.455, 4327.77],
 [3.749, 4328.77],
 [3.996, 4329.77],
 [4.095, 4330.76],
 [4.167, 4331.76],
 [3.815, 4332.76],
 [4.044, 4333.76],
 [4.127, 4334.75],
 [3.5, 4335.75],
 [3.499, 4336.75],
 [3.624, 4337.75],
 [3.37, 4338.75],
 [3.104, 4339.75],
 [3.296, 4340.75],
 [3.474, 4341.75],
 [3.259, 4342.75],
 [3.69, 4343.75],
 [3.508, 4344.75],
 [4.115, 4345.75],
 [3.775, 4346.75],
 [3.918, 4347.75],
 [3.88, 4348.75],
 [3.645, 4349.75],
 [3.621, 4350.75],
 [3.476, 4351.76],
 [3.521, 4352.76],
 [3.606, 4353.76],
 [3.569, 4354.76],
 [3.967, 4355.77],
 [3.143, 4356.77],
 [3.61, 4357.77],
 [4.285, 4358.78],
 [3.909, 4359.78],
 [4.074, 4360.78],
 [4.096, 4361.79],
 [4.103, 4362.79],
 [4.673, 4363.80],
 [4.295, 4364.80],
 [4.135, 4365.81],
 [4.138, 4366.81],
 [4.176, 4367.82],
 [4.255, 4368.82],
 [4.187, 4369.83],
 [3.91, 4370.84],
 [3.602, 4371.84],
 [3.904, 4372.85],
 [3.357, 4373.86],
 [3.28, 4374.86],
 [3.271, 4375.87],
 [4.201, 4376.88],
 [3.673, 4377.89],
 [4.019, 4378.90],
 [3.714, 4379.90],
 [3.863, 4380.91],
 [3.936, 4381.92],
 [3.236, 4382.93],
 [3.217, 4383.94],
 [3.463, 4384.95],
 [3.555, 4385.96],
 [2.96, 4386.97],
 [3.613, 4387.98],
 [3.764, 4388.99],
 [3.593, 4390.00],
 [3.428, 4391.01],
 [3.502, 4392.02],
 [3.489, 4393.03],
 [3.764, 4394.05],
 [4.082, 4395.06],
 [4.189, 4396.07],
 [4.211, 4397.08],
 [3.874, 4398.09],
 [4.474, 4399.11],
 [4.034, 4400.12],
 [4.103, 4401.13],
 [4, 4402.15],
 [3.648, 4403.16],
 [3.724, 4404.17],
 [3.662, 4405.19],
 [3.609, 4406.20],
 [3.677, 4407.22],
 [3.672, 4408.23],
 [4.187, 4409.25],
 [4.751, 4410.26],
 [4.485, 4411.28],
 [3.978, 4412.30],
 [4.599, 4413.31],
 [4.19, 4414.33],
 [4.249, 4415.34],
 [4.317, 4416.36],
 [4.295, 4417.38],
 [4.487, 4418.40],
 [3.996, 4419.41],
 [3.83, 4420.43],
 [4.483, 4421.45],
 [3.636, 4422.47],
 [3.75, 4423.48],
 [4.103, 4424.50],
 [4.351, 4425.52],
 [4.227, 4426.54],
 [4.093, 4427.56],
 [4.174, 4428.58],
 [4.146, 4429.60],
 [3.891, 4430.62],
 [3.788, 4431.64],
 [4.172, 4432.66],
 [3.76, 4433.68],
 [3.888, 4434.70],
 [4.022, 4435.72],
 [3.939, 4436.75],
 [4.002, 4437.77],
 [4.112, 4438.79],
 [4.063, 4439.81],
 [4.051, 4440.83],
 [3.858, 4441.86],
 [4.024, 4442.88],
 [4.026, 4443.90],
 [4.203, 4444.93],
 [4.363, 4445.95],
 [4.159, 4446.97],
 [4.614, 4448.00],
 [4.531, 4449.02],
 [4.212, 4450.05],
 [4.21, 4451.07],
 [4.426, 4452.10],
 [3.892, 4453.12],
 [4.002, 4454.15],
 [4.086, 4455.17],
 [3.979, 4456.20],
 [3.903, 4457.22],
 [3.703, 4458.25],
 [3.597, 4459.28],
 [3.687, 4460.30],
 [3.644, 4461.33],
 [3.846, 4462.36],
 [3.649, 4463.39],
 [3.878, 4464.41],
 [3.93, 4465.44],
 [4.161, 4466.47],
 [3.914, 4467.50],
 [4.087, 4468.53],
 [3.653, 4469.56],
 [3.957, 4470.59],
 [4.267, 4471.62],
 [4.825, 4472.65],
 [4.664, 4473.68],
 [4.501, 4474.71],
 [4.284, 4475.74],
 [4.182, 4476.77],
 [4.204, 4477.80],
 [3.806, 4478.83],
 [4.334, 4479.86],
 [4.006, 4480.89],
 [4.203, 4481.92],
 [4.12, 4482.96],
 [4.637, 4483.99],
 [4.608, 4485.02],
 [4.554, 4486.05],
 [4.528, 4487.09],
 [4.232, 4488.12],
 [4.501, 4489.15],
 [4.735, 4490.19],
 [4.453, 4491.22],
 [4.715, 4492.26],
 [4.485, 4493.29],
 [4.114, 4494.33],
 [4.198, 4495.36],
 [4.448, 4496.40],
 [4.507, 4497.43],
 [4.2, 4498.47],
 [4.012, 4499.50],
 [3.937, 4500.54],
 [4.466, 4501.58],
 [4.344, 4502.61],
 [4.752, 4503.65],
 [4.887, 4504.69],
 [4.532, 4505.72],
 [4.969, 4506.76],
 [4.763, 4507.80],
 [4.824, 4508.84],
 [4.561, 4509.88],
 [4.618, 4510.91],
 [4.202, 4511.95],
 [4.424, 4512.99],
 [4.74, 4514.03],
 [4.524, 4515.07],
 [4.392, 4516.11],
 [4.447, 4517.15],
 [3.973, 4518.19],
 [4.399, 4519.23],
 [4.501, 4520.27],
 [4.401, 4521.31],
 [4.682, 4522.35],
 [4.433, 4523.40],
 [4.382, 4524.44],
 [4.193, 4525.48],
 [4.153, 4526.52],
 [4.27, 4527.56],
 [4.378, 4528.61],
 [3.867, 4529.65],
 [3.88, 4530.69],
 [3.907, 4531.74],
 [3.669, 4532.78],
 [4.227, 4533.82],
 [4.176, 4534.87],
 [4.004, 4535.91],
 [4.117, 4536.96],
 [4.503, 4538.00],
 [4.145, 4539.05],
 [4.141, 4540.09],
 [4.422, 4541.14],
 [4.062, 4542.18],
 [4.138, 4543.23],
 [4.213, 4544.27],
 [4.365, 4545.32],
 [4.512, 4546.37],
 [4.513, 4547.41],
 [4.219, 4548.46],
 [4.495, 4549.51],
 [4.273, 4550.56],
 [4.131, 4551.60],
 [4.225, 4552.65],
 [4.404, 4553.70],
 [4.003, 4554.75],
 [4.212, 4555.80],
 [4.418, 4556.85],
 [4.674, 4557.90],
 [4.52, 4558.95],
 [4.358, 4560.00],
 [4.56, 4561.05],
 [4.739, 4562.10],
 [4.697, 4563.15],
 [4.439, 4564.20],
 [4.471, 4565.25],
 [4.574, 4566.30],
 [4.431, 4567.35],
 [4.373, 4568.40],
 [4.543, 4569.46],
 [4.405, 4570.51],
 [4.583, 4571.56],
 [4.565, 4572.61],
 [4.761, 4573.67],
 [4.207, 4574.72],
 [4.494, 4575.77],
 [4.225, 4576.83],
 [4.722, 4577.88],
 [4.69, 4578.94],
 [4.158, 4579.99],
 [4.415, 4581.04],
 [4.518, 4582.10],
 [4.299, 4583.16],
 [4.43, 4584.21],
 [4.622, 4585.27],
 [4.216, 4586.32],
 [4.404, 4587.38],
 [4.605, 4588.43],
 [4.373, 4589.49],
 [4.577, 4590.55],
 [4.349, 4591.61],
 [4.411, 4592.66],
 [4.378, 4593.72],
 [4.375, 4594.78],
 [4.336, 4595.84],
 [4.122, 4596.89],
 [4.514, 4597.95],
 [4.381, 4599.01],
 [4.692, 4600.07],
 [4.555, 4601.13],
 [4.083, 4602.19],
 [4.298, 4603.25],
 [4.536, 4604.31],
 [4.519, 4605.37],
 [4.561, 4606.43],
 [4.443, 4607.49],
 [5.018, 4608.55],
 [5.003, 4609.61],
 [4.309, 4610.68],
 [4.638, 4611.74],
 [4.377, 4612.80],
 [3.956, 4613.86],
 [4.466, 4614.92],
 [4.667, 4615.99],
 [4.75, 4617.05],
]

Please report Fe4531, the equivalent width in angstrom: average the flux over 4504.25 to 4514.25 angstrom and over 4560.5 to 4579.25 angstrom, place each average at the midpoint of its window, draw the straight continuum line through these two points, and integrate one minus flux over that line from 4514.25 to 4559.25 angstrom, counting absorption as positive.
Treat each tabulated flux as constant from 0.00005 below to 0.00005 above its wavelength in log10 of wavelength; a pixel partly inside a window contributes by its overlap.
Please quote 3.15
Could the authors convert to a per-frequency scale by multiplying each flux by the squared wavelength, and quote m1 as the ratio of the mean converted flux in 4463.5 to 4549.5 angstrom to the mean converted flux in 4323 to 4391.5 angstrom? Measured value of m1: 1.25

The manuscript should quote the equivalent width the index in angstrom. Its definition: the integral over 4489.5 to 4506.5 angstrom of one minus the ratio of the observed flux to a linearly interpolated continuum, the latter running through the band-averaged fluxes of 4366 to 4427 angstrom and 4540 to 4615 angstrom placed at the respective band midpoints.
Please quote -1.0 angstrom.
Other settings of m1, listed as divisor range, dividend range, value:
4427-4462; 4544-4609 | 1.17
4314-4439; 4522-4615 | 1.24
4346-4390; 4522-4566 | 1.23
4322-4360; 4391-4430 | 1.15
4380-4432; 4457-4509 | 1.12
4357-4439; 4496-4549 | 1.17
